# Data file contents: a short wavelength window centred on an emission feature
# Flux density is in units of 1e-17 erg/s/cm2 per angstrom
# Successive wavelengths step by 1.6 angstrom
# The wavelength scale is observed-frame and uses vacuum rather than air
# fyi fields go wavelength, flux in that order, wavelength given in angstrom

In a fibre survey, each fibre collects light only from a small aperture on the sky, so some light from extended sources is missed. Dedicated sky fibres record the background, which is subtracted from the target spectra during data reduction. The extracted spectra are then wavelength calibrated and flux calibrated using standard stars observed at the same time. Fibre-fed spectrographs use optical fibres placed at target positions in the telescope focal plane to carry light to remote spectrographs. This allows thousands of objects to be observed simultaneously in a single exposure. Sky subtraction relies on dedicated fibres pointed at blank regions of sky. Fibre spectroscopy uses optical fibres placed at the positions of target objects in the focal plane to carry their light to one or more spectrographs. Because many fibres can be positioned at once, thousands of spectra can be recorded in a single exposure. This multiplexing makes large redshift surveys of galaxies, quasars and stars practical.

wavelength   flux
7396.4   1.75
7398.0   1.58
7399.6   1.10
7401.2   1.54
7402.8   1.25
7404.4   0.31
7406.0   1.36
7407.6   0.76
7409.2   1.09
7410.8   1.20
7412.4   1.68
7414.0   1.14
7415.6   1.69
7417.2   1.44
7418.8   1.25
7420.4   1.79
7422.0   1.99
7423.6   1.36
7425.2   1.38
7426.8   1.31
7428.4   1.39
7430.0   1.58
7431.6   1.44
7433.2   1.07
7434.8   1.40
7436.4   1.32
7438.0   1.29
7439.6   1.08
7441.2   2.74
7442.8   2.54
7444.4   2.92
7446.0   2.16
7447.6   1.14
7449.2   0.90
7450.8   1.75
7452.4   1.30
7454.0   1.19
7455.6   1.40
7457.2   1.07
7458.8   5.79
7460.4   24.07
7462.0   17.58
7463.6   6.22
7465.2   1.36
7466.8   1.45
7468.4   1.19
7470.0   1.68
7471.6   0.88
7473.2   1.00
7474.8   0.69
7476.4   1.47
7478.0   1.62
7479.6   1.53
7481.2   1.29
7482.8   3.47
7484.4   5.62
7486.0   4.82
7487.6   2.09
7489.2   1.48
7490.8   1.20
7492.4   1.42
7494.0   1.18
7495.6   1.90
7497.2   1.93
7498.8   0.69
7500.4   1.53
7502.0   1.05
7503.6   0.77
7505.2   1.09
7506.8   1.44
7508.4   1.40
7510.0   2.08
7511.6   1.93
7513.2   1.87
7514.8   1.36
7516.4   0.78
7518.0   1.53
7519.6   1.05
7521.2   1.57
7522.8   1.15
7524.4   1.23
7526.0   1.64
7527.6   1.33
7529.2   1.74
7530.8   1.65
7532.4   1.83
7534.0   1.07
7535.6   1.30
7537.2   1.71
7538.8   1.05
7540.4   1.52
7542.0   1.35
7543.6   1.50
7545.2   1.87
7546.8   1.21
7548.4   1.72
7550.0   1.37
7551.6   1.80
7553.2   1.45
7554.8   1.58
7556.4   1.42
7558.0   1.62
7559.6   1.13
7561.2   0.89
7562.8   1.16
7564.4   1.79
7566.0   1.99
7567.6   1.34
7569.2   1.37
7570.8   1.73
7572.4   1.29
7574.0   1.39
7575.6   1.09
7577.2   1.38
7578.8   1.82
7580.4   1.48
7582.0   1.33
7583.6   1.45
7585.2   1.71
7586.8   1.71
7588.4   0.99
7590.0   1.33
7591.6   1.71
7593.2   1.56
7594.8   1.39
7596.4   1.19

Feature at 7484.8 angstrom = [N II] 6583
